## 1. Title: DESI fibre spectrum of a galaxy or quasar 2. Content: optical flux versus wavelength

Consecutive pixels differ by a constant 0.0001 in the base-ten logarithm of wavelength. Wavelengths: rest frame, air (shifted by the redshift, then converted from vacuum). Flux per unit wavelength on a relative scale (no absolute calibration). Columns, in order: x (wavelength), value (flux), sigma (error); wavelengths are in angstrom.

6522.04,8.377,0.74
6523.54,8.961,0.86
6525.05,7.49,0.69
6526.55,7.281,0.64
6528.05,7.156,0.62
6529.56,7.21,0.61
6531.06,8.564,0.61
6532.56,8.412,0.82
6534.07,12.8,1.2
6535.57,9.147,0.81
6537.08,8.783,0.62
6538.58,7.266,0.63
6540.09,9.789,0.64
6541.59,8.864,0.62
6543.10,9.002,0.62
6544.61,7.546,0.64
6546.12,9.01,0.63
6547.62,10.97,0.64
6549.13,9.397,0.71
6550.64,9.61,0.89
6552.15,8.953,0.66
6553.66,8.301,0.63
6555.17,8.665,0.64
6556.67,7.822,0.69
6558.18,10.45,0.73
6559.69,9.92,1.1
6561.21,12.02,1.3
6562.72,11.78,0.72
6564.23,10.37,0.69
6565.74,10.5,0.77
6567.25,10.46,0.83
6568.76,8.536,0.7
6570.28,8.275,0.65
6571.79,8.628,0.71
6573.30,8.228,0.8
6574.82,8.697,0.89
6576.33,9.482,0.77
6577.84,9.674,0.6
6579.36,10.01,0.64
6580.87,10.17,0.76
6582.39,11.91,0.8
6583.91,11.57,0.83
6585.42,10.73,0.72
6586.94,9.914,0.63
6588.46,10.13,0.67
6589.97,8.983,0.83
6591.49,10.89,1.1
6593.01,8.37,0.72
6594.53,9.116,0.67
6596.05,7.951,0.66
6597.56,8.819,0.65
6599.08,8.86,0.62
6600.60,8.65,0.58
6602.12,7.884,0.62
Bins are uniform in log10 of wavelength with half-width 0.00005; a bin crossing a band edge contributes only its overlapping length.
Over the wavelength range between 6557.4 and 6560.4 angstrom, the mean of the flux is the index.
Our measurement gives 10.2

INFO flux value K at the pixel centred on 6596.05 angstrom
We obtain 7.951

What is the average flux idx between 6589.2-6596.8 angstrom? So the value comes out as 9.07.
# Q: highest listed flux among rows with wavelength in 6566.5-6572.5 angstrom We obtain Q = 10.46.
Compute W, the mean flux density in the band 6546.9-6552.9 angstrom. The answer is 9.72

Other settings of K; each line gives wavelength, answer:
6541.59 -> 8.864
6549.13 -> 9.397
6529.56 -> 7.21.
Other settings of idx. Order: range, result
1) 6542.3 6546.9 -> 8.54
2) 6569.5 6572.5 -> 8.44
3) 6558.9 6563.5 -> 11.2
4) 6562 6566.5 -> 10.9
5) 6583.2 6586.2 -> 11.1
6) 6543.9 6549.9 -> 9.24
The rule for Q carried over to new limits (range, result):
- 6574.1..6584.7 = 11.91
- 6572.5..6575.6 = 8.697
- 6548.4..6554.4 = 9.61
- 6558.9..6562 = 12.02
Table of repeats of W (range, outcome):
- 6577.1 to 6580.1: 9.82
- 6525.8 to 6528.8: 7.23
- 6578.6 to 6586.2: 10.9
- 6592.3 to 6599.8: 8.63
